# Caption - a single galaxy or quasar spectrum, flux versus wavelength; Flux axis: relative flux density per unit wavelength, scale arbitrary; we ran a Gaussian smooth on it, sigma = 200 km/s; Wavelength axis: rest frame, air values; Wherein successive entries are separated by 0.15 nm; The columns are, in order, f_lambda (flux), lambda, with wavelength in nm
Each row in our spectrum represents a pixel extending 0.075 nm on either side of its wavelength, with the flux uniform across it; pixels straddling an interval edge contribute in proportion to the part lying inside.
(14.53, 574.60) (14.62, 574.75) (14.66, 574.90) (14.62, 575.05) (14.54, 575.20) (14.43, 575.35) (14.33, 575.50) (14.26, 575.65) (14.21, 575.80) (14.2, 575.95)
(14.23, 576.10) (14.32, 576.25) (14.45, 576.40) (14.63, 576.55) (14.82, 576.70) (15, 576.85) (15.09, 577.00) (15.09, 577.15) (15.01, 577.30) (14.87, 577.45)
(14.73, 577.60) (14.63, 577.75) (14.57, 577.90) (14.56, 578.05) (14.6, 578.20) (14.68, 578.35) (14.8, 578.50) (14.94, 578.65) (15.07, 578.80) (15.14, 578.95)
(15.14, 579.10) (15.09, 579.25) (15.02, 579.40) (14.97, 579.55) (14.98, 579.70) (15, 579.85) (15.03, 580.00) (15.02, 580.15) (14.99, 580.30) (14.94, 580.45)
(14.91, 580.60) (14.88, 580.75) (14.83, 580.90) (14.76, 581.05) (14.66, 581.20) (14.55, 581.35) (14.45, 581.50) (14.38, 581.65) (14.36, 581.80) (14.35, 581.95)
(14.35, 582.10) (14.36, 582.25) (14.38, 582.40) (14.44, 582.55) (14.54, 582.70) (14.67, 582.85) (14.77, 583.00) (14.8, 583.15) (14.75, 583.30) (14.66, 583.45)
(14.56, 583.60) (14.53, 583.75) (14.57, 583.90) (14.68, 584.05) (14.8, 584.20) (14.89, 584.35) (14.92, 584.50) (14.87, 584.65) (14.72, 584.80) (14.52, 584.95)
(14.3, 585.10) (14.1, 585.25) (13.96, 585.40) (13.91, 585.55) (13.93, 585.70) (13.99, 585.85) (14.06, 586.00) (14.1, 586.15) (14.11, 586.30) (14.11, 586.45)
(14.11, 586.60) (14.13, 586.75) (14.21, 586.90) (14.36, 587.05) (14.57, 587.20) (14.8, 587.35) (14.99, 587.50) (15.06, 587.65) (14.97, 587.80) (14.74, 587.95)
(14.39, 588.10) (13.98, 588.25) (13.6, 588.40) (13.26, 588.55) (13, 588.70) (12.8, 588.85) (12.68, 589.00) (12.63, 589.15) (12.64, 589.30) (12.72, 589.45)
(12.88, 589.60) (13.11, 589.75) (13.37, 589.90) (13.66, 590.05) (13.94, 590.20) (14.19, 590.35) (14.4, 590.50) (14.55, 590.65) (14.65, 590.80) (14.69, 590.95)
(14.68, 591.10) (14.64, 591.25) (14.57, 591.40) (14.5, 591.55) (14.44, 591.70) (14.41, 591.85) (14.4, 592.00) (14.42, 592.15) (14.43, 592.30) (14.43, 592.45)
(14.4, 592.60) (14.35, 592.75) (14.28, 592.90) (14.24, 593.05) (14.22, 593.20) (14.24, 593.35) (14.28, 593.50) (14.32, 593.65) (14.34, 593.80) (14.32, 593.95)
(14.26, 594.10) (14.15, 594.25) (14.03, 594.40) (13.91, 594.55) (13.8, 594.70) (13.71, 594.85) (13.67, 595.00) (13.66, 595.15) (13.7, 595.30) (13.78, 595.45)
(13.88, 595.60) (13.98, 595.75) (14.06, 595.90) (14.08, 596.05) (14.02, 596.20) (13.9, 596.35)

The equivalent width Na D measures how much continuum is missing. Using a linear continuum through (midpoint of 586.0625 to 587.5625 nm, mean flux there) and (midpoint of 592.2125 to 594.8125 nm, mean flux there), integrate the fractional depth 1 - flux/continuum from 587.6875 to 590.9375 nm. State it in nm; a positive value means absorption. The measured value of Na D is 0.14 nm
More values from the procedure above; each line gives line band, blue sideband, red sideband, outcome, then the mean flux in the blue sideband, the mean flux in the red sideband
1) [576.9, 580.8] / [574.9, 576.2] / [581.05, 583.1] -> -0.13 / 14.4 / 14.5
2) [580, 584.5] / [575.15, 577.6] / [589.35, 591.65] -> -0.09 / 14.6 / 14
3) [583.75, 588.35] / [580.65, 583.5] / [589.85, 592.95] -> 0.02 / 14.6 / 14.4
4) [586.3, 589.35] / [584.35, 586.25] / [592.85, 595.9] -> 0.06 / 14.3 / 14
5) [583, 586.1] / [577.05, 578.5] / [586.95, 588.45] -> 0.03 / 14.8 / 14.6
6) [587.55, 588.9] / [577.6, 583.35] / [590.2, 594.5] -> 0.05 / 14.7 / 14.4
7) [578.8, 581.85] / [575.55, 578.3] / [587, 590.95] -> -0.10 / 14.6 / 13.9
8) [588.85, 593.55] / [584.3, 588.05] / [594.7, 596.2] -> 0.03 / 14.4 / 13.8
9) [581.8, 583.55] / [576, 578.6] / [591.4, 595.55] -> 0.00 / 14.7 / 14.2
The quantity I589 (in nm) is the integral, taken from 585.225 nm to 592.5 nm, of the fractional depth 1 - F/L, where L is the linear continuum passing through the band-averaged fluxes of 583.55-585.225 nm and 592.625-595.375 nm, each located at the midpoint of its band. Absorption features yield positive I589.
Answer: 0.174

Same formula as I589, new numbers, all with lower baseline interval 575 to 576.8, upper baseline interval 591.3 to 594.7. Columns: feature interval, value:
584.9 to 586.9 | 0.04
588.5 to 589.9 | 0.14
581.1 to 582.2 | 0.00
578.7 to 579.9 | -0.05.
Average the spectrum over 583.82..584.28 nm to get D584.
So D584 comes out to 14.7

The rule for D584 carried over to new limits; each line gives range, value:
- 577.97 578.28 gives 14.6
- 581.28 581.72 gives 14.5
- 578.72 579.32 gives 15.1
